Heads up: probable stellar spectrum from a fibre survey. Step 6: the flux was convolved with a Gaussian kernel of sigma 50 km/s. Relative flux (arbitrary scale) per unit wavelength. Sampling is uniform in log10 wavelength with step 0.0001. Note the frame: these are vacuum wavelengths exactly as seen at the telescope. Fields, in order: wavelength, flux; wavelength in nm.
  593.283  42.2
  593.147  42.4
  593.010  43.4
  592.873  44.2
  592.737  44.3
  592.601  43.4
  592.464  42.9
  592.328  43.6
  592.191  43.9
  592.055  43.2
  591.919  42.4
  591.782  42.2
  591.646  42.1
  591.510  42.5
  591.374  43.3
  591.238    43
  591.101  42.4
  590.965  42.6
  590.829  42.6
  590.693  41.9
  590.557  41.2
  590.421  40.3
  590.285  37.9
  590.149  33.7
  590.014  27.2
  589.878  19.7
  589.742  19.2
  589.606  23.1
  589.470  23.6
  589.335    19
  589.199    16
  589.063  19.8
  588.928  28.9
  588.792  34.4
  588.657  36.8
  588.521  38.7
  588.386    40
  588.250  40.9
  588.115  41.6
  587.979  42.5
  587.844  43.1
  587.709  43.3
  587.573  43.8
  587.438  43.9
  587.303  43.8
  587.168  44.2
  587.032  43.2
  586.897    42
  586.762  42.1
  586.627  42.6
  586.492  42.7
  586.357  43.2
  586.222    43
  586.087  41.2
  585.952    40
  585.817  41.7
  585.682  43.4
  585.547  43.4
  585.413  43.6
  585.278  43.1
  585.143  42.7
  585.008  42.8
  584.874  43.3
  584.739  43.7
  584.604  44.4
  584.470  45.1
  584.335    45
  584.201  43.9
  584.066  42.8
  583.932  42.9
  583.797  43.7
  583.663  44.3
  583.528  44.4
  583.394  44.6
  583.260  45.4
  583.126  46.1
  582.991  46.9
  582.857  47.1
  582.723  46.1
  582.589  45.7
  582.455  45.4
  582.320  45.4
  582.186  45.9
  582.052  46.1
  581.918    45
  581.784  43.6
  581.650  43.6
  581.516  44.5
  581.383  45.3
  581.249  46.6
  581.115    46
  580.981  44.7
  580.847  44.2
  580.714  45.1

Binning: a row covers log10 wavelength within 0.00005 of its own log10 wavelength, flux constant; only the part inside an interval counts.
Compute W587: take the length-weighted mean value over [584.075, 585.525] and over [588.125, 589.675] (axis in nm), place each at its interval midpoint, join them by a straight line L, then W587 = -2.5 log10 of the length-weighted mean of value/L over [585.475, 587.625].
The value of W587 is -0.14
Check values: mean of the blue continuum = 43.7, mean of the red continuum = 29.7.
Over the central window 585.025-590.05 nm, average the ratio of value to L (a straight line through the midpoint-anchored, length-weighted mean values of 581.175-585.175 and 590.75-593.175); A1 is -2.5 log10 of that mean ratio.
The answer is 0.18 mag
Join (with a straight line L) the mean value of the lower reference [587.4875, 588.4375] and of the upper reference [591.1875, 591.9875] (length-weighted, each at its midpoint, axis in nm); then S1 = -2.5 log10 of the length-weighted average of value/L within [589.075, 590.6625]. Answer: 0.473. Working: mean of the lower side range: 42.2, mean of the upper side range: 42.6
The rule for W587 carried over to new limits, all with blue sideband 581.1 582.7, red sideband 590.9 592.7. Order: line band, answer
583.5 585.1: 0.02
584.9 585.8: 0.03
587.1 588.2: 0.02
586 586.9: 0.04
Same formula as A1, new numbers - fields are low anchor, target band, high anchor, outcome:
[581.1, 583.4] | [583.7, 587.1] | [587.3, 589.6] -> -0.079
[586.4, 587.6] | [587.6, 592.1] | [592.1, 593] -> 0.211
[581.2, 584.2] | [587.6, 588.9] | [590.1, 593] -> 0.087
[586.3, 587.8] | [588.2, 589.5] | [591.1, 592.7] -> 0.399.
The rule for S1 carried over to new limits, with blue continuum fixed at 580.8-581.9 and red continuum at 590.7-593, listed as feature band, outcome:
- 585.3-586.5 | 0.039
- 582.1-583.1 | -0.034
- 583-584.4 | 0.000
